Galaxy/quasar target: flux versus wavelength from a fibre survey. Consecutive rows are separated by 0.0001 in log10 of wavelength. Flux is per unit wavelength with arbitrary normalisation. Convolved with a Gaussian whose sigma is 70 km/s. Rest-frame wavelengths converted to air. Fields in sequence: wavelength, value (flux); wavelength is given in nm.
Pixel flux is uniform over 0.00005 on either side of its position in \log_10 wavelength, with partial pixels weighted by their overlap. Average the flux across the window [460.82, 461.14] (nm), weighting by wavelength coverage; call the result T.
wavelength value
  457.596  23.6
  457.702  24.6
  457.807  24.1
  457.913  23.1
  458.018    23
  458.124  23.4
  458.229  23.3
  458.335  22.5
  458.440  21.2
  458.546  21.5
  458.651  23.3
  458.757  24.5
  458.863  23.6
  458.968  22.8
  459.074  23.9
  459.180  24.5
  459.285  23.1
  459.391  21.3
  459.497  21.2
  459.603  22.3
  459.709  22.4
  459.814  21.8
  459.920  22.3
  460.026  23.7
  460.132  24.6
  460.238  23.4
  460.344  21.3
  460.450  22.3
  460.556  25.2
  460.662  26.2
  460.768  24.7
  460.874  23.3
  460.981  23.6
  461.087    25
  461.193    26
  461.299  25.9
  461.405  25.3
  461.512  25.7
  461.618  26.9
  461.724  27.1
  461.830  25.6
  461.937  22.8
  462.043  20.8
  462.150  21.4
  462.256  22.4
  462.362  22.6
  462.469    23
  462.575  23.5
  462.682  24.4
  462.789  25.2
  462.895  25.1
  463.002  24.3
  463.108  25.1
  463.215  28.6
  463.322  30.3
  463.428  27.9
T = 23.9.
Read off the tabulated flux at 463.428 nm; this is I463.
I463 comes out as 27.9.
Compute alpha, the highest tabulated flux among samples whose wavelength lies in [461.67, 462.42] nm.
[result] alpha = 27.1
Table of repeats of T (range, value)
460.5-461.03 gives 24.6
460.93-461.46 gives 25.2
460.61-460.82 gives 25.5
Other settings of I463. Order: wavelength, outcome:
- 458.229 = 23.3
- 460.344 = 21.3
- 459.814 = 21.8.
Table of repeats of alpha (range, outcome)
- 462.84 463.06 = 25.1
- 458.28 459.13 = 24.5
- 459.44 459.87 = 22.4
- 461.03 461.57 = 26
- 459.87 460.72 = 26.2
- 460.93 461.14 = 25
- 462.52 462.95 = 25.2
